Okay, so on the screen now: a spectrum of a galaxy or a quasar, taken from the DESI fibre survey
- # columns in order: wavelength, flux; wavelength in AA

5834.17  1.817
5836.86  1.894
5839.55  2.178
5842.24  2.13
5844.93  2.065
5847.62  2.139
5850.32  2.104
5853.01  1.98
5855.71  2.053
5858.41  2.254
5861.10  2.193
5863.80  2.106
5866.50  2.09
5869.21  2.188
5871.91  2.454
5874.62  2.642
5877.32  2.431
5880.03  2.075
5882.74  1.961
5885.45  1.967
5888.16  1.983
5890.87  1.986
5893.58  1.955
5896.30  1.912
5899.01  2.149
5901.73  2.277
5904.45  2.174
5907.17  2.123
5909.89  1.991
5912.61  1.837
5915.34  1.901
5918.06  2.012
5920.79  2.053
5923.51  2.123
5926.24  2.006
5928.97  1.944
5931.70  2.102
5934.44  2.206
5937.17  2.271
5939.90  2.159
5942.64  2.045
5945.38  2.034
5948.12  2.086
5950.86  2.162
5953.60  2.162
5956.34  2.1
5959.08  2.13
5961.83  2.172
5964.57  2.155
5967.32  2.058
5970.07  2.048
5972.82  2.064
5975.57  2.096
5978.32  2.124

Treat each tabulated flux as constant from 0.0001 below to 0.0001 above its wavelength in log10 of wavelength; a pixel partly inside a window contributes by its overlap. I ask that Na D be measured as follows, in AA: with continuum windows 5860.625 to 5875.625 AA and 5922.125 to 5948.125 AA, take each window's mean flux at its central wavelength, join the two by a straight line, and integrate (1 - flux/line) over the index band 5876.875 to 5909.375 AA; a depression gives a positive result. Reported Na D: 2.0 AA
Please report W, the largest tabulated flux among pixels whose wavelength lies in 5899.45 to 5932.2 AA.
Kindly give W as 2.277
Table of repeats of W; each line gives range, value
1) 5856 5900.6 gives 2.642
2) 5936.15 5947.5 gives 2.271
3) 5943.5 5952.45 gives 2.162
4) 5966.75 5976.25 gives 2.096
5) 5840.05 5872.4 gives 2.454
